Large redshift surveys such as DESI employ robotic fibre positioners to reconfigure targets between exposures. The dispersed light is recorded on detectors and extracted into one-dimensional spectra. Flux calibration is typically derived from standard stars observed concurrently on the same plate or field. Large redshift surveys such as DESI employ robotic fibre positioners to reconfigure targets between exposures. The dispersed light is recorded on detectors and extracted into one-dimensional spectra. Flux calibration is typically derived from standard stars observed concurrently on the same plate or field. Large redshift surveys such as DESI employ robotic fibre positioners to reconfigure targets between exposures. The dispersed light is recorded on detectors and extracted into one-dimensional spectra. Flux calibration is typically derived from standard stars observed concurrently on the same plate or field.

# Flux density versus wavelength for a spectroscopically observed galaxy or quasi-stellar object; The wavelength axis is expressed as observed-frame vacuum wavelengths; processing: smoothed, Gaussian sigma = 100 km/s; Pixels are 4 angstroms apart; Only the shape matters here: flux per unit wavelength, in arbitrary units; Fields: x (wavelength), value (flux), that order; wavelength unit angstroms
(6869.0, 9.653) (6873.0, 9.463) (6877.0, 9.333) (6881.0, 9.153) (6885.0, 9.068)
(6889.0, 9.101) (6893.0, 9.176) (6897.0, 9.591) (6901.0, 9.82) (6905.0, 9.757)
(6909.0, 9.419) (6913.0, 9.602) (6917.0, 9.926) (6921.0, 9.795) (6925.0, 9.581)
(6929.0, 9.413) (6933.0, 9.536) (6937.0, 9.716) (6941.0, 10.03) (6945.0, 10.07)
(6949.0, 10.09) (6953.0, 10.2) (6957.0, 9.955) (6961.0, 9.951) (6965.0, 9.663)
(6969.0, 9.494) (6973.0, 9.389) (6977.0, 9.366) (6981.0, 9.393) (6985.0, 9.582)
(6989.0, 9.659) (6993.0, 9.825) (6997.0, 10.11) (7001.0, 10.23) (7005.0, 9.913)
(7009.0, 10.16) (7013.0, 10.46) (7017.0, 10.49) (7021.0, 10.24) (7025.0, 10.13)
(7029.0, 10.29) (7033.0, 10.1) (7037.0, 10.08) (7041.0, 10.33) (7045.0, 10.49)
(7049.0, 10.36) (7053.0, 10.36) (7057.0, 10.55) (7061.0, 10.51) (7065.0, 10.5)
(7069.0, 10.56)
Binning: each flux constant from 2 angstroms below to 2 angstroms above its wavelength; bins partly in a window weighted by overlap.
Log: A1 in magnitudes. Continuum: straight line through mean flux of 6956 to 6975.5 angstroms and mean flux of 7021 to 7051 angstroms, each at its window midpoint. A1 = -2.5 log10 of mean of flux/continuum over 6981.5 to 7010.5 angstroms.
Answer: 0.003 mag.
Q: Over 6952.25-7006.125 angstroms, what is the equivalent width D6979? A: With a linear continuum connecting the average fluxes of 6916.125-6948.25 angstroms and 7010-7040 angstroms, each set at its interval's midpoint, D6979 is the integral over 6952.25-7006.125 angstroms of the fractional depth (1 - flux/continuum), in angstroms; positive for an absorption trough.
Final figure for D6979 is 1.4 angstroms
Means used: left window 9.77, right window 10.3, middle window 9.75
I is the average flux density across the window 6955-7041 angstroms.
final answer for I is 9.94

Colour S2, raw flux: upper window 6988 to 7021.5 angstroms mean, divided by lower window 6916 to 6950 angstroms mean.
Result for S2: 1.04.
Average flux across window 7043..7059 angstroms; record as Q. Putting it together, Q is 10.4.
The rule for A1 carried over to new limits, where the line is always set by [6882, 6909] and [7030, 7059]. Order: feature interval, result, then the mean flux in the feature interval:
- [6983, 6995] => 0.03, 9.69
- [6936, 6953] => -0.03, 10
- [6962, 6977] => 0.04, 9.52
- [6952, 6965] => -0.02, 9.97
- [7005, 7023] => -0.02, 10.3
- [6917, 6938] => 0.00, 9.63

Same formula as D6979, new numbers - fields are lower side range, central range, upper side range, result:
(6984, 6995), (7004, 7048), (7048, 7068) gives -0.6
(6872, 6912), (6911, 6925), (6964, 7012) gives -0.4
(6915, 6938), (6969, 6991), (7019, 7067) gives 1.1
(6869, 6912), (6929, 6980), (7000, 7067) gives 0.2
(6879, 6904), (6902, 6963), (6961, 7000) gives -2.1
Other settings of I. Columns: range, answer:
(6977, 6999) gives 9.68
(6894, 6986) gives 9.71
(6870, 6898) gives 9.27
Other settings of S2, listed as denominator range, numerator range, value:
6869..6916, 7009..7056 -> 1.09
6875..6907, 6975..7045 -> 1.07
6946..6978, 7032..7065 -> 1.06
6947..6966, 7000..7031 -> 1.03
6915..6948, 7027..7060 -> 1.06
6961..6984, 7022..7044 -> 1.07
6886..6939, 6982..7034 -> 1.05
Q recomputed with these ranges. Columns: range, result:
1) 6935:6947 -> 9.94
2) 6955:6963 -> 9.95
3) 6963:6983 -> 9.46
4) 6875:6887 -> 9.18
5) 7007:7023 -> 10.3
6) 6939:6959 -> 10.1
